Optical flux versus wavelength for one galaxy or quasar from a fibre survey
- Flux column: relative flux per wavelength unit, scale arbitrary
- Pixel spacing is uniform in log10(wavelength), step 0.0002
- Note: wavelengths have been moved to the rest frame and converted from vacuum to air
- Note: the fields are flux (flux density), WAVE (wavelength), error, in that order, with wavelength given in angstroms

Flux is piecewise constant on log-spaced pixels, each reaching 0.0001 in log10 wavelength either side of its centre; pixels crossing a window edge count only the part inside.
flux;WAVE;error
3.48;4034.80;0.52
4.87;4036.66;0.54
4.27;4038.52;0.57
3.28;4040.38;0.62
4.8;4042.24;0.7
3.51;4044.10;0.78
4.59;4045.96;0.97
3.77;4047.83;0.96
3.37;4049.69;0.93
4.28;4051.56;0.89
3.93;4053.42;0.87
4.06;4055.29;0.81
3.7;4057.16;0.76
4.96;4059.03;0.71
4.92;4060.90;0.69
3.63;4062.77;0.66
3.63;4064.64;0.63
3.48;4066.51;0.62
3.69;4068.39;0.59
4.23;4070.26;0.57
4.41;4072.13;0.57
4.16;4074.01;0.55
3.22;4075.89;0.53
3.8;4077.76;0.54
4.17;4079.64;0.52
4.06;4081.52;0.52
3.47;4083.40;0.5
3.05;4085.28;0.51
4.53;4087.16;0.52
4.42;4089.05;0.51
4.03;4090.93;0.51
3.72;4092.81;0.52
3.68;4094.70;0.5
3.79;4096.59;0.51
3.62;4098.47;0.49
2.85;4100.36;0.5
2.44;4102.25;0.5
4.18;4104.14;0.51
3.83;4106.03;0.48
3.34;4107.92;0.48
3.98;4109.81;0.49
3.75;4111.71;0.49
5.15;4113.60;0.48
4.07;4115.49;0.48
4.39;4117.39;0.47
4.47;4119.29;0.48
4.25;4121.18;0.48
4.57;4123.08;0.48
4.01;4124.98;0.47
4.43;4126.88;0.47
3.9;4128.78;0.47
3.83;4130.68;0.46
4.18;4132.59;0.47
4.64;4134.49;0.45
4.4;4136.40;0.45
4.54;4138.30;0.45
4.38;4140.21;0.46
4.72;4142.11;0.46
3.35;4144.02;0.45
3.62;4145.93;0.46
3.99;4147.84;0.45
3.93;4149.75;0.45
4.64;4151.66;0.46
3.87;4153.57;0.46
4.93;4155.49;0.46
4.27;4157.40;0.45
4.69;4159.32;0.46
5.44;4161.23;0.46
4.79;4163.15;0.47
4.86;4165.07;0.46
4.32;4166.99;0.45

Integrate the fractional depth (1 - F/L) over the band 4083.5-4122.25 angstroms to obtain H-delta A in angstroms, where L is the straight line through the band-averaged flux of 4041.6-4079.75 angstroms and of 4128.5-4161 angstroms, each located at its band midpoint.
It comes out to 2.5 angstroms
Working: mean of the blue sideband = 4.01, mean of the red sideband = 4.26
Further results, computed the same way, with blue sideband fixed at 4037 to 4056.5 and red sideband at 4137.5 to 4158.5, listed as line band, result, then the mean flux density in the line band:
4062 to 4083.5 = 1.1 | 3.85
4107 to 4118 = 0.1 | 4.11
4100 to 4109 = 1.6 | 3.37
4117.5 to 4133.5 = -0.2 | 4.21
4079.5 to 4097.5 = 0.9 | 3.88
